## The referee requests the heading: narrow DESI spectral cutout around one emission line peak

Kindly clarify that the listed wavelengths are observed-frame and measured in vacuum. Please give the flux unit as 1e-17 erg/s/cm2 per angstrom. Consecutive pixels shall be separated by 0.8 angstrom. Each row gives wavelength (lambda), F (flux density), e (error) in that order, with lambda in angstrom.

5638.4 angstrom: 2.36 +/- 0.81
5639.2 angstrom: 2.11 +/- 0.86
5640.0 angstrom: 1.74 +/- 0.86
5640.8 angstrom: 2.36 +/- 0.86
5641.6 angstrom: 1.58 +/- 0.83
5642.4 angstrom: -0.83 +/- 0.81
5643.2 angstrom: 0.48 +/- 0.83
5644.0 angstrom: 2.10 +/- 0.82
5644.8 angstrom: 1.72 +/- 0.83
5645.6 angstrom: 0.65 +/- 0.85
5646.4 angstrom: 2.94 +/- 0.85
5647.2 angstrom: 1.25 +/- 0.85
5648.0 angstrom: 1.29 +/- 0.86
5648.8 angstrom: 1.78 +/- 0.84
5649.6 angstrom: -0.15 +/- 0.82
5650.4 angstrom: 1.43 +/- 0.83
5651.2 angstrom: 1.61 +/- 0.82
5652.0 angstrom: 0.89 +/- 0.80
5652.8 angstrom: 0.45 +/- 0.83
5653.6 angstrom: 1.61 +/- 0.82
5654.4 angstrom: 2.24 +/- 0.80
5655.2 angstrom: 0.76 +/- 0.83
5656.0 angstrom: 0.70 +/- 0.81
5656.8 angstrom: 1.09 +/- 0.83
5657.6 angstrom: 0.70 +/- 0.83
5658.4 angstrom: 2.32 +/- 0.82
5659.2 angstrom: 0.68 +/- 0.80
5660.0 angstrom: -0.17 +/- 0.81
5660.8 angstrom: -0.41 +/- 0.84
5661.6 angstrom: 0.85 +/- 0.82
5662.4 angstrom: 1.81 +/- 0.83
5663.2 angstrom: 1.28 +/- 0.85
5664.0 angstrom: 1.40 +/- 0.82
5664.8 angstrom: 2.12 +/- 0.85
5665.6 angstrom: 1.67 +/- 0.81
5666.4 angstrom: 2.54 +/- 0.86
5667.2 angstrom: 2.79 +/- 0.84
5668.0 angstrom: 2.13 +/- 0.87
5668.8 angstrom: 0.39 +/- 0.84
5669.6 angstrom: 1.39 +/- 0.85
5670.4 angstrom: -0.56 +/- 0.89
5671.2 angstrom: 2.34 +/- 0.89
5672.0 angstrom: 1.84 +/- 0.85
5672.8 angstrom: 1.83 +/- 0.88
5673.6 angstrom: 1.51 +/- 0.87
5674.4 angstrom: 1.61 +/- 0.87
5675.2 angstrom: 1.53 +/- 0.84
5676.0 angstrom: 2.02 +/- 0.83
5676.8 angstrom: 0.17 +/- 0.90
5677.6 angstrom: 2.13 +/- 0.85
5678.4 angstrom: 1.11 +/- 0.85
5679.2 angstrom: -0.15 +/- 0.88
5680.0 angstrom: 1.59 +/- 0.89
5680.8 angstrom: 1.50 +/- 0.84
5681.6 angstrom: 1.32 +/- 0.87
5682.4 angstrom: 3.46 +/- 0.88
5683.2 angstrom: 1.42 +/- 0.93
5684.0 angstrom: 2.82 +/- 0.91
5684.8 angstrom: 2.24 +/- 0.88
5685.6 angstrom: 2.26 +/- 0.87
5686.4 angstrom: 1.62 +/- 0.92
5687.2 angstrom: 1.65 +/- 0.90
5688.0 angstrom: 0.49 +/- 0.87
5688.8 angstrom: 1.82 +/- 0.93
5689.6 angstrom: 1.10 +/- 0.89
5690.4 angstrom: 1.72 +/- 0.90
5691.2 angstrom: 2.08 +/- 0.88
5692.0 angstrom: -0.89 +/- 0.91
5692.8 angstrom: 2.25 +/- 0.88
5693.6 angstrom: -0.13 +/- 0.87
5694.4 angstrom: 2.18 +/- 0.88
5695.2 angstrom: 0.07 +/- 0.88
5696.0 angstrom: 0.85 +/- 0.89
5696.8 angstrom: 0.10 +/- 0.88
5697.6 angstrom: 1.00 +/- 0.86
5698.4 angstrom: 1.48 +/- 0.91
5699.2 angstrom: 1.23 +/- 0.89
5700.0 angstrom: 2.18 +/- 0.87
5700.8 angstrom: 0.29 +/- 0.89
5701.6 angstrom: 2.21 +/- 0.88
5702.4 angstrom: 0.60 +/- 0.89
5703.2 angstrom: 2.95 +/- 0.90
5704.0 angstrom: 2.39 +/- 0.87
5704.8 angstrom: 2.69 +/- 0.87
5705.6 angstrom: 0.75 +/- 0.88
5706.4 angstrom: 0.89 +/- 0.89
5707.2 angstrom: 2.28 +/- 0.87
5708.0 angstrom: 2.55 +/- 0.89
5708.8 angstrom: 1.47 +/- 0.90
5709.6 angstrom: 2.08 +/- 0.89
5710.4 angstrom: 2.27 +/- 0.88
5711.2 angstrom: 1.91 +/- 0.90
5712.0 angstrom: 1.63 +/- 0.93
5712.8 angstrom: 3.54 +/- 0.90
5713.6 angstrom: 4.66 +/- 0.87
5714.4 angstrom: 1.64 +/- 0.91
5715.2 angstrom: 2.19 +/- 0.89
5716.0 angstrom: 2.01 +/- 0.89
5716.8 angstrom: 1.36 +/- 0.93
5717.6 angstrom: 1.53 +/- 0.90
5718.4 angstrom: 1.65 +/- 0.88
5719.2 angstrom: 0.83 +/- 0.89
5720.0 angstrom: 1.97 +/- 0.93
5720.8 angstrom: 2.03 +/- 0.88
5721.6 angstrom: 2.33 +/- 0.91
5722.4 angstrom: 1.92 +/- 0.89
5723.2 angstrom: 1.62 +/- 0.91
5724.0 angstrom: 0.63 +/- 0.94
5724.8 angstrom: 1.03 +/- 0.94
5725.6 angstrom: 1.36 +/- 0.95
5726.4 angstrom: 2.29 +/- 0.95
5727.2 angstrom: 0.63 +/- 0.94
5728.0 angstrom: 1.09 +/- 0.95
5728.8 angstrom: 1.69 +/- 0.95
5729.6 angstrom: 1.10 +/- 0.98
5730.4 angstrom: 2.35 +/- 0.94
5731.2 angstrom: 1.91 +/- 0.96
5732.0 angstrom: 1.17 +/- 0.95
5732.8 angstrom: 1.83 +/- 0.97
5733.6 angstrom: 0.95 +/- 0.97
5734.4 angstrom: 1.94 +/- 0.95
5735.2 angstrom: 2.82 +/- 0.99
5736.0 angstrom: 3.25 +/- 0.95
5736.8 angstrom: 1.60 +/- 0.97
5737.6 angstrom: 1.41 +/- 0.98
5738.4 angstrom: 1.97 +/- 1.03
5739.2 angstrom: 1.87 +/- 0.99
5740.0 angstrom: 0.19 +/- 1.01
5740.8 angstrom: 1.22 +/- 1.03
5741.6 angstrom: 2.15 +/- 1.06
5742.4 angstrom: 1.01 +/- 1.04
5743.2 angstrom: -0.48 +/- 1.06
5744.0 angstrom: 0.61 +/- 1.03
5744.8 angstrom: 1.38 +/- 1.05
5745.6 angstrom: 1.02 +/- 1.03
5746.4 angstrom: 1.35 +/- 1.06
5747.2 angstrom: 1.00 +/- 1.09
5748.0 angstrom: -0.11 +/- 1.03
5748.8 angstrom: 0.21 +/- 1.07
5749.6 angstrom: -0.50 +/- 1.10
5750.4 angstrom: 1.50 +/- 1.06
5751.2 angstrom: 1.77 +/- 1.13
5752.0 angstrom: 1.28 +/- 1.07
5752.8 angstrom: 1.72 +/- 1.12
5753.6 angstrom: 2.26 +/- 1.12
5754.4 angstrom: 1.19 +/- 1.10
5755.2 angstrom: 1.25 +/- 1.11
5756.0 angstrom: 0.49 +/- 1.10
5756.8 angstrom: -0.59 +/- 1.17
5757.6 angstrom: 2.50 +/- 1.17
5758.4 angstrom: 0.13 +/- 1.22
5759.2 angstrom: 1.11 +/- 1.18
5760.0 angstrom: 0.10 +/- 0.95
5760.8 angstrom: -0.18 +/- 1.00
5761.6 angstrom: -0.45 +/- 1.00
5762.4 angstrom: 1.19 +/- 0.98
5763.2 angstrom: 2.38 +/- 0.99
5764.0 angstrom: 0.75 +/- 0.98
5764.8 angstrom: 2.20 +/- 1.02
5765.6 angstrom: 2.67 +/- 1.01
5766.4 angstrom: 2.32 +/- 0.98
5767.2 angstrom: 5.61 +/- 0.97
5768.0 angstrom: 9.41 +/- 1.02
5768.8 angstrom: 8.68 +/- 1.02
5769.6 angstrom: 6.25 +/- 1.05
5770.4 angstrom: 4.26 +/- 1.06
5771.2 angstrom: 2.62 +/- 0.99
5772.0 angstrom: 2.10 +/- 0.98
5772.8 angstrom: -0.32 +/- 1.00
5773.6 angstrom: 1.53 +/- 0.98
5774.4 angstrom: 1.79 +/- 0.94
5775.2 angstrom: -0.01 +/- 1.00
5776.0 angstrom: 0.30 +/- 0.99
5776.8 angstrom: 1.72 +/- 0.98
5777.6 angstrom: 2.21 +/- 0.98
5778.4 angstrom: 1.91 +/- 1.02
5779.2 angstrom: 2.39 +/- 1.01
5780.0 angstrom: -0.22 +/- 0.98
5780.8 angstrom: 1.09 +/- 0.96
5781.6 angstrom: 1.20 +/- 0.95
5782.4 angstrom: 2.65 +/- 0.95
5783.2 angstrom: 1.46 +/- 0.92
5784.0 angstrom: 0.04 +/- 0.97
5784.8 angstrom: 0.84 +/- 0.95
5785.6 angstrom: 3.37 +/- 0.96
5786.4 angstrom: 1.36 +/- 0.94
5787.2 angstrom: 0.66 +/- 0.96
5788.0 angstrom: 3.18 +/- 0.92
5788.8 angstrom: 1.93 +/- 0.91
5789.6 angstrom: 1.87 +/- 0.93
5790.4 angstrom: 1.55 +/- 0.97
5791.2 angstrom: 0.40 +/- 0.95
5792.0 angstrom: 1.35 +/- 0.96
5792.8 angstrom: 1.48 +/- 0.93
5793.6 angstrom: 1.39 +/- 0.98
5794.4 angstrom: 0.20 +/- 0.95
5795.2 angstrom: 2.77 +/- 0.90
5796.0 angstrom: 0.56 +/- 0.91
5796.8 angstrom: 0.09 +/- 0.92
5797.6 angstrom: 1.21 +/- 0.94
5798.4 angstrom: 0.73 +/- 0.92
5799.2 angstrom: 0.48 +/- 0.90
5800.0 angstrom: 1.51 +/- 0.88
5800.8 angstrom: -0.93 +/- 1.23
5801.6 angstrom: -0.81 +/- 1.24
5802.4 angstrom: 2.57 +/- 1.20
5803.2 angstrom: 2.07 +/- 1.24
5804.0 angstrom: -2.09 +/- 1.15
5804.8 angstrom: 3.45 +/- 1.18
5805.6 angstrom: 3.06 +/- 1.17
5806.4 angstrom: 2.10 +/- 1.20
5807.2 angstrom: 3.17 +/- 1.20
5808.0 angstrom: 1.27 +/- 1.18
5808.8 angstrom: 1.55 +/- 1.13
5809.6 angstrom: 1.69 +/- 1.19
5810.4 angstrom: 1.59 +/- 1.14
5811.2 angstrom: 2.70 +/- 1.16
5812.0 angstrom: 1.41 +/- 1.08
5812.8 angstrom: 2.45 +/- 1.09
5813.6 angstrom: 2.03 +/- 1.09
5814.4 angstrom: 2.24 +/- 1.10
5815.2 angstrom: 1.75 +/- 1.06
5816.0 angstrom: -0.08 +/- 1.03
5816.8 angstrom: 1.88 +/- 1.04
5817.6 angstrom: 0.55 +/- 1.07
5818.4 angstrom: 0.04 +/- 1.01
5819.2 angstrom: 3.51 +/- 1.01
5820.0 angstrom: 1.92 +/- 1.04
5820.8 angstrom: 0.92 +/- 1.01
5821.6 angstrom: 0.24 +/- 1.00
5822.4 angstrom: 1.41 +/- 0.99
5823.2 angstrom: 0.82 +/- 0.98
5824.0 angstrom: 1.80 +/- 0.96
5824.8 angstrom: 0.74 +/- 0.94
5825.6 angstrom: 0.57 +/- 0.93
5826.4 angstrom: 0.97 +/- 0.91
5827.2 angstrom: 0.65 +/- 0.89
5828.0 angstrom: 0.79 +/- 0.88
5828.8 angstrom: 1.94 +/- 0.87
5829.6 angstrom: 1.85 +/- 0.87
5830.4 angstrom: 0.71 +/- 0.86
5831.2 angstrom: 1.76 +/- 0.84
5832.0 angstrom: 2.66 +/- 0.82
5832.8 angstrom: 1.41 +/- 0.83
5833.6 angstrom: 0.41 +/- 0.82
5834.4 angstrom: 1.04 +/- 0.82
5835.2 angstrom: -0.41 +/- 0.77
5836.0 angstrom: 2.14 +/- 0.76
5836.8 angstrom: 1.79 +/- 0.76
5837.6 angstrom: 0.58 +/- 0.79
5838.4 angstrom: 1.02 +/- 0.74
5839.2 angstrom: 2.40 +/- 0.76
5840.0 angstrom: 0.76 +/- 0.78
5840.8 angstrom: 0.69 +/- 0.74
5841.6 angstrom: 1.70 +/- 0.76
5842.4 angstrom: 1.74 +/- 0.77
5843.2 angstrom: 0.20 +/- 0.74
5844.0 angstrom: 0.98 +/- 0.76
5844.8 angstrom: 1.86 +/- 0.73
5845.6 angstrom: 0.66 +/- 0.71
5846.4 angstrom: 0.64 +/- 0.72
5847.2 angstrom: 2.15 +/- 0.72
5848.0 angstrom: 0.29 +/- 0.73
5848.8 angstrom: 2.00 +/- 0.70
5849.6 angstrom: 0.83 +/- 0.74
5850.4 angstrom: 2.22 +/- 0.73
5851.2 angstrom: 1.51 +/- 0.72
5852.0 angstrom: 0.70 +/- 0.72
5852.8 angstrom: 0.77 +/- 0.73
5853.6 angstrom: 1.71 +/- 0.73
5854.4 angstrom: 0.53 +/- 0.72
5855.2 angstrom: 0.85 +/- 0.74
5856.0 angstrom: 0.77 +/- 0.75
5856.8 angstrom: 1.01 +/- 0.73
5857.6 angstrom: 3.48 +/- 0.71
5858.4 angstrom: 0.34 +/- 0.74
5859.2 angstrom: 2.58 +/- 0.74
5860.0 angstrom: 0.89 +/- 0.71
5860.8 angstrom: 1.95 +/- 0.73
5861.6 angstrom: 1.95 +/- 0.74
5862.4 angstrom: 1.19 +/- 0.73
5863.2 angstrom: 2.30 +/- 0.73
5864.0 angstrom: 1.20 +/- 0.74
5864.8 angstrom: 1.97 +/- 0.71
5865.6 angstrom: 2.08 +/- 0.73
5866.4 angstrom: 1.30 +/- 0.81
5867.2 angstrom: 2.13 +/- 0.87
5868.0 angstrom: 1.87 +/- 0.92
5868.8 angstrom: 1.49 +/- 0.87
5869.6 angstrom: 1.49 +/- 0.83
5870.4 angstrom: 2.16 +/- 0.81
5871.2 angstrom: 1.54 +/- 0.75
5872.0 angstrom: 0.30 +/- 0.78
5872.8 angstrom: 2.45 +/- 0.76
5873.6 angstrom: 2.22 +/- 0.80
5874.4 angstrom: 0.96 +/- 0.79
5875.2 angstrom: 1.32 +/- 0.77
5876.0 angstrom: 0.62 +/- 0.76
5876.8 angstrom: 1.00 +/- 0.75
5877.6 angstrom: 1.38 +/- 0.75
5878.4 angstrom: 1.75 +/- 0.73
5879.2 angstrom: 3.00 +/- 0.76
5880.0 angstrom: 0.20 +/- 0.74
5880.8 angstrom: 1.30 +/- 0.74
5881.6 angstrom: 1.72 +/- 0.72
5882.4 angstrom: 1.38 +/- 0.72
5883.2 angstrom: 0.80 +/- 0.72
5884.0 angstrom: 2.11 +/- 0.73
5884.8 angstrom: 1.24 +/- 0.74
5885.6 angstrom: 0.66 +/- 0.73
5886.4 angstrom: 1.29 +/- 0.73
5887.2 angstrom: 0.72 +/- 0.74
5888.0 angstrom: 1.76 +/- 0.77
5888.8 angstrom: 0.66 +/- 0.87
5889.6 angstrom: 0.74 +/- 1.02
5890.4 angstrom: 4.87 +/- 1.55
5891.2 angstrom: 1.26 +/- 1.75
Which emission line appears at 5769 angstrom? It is [O III]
